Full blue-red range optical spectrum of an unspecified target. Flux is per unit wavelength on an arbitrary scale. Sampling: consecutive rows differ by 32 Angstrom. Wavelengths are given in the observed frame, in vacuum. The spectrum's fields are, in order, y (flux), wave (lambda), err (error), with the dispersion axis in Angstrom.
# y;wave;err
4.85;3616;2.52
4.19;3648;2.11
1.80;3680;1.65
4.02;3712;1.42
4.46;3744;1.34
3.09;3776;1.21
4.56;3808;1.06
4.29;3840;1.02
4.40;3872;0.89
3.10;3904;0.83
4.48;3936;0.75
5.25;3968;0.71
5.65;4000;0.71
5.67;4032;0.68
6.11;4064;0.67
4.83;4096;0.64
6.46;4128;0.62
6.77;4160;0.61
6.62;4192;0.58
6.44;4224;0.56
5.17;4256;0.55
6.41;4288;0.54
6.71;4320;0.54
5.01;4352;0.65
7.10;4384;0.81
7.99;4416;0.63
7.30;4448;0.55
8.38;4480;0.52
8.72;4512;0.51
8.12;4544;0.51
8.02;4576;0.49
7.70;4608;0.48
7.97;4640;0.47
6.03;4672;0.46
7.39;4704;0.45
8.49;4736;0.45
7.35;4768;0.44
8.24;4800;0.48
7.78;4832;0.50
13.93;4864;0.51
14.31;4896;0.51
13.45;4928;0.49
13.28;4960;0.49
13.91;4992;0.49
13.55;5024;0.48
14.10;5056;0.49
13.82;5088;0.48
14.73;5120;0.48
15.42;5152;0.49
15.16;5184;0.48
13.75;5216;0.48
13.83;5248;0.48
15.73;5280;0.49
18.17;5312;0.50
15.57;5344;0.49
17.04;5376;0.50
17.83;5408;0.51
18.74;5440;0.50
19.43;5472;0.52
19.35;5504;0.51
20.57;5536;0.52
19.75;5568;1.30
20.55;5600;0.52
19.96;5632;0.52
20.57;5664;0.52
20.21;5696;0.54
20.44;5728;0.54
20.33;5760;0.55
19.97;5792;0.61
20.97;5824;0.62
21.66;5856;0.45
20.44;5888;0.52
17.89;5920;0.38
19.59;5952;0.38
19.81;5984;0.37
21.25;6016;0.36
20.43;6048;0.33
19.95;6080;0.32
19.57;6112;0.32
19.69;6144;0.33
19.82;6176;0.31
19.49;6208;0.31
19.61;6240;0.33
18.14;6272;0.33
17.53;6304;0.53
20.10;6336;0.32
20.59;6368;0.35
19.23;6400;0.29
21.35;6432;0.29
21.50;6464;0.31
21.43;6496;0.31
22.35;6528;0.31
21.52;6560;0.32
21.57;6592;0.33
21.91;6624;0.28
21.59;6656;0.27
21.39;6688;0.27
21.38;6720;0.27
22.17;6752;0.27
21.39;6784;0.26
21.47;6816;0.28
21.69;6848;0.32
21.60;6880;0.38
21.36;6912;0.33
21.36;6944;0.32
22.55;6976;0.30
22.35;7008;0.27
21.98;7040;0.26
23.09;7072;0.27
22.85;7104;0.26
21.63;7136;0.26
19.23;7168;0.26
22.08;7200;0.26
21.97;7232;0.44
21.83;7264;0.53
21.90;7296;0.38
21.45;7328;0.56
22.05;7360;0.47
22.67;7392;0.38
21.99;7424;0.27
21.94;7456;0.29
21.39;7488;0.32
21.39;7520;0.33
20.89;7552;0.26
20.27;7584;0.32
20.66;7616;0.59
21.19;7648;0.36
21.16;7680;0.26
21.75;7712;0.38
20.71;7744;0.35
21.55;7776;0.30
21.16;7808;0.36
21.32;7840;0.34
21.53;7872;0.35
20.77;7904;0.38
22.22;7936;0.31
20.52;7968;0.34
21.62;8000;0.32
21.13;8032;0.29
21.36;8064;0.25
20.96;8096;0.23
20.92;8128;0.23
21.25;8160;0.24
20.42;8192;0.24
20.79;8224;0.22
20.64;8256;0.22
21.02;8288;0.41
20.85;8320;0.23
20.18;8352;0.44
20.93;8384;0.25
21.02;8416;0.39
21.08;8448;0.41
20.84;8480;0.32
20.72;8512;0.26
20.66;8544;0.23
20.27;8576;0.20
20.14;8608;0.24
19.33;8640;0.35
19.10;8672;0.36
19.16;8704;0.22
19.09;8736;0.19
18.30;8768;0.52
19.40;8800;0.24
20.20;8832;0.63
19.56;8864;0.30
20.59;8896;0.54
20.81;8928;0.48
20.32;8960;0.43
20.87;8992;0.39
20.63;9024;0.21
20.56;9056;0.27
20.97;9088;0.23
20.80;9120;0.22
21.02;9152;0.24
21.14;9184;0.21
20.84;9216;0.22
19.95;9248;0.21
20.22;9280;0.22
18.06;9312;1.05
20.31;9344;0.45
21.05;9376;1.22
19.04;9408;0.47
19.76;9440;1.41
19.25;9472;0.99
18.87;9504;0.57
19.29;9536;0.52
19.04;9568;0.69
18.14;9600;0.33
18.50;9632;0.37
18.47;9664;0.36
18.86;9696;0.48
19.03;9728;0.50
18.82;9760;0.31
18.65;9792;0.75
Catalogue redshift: 0.216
